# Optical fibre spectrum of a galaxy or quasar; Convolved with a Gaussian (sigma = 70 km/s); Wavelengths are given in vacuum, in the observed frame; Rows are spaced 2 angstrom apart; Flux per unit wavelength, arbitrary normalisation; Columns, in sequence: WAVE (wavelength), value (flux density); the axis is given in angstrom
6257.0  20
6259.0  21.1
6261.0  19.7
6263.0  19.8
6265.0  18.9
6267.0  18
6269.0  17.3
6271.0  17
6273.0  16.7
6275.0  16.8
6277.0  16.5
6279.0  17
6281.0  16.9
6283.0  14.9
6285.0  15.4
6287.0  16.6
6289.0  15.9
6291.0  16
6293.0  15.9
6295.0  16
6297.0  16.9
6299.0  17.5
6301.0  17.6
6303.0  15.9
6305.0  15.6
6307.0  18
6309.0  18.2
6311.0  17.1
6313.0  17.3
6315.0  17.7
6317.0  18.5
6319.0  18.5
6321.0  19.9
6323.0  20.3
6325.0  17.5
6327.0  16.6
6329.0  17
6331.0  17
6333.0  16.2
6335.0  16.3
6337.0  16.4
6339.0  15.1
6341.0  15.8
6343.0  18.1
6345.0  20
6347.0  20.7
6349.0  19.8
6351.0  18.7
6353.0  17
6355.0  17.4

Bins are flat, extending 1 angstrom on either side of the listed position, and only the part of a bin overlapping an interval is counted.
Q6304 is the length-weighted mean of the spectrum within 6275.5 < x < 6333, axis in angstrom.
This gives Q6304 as 17.1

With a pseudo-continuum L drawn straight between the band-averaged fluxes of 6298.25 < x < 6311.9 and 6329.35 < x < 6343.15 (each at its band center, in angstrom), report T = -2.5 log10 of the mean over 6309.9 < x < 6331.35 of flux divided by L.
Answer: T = -0.08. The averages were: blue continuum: 17.1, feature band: 18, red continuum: 16.3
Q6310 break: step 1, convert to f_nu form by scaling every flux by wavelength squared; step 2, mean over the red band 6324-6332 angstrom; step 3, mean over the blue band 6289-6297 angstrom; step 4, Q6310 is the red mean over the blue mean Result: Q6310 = 1.1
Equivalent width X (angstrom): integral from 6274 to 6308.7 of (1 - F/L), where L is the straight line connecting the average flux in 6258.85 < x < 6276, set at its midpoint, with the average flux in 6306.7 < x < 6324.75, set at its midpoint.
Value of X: 3.5 angstrom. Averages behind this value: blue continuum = 18.2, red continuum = 18.4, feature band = 16.5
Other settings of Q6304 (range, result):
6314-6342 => 17.3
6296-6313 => 17.1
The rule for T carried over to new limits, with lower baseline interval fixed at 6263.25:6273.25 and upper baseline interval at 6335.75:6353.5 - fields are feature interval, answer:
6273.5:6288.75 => 0.10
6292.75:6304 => 0.07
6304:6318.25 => 0.02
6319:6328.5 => -0.03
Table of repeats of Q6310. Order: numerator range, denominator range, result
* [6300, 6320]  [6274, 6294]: 1.09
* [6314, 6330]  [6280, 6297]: 1.15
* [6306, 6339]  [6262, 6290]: 1.05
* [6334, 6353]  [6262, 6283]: 1.05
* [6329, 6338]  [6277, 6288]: 1.04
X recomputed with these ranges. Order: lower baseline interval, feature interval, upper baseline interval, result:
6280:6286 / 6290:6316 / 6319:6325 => 1.0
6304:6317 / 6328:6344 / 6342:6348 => 2.1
